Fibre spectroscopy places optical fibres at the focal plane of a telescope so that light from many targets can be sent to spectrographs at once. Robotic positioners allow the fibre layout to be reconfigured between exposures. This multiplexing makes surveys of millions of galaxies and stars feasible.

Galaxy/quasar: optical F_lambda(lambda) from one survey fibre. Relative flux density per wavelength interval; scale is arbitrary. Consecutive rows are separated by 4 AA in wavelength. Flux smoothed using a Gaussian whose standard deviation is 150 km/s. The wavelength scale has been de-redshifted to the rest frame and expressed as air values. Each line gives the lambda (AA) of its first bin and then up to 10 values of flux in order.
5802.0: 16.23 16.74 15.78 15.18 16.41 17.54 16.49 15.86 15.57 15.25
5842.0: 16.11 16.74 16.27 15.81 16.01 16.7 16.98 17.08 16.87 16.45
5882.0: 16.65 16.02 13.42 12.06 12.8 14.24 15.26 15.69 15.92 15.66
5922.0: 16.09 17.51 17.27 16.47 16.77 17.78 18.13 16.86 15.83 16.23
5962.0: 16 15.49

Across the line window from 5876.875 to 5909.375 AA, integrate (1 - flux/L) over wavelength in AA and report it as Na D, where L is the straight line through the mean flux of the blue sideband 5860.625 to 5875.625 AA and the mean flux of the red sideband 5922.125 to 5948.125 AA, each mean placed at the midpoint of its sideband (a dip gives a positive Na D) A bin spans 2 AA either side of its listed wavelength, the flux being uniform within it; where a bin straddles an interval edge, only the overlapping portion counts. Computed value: 4.6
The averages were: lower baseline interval 16.9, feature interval 14.6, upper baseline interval 17.2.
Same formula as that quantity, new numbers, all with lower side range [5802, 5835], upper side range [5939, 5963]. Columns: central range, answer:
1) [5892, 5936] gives 3.5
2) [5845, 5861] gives 0.2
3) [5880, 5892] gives 0.8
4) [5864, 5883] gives -0.4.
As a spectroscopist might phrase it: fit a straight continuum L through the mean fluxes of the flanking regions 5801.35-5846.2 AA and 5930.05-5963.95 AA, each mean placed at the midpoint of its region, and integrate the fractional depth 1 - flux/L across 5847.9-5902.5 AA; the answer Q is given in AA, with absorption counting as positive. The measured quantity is 2.79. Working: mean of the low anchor 16.1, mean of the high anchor 16.8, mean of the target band 15.6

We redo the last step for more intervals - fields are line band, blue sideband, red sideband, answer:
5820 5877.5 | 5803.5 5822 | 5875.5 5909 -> -3.3 AA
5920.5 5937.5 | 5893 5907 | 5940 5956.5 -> -1.2 AA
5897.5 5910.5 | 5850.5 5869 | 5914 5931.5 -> 1.5 AA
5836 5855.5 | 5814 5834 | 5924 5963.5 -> 0.5 AA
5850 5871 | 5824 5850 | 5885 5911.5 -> -1.6 AA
